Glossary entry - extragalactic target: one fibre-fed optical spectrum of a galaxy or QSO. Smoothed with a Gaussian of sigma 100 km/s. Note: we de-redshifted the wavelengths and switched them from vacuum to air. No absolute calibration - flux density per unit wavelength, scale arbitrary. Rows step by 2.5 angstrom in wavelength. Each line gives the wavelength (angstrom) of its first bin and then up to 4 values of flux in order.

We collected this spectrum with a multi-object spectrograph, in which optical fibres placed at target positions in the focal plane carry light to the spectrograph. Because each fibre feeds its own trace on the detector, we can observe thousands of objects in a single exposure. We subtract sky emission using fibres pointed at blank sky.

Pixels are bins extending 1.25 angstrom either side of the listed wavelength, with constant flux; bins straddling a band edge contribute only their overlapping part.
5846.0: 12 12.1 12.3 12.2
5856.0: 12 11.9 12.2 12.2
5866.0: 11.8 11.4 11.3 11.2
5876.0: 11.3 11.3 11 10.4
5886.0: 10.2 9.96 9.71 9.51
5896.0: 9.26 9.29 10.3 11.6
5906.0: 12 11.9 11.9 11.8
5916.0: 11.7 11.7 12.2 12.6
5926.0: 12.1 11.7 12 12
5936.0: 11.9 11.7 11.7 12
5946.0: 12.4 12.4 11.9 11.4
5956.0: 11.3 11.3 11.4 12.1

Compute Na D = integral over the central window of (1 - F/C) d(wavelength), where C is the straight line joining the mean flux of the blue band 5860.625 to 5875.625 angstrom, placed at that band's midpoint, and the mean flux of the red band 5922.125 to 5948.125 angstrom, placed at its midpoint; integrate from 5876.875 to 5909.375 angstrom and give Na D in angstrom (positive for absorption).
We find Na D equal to 3.56 angstrom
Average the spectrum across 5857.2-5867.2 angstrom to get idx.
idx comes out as 12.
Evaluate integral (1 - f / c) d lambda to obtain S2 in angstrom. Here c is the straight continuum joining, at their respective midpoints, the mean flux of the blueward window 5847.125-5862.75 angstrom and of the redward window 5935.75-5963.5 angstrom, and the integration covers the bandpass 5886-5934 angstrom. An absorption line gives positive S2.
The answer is 2.9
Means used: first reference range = 12.1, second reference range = 11.8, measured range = 11.2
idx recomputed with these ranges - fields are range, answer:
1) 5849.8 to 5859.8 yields 12.1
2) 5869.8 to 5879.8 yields 11.3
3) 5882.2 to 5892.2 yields 10.1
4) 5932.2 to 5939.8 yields 11.9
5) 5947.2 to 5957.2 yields 11.8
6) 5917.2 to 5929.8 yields 12.1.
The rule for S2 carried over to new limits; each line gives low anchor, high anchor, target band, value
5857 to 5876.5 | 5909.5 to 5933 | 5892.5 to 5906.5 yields 1.9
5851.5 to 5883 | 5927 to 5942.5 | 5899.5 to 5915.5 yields 0.3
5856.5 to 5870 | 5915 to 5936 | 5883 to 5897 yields 2.5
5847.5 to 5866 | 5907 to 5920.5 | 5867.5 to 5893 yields 2.7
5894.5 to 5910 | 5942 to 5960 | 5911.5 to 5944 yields -1.8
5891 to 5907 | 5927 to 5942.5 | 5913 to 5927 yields -1.1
